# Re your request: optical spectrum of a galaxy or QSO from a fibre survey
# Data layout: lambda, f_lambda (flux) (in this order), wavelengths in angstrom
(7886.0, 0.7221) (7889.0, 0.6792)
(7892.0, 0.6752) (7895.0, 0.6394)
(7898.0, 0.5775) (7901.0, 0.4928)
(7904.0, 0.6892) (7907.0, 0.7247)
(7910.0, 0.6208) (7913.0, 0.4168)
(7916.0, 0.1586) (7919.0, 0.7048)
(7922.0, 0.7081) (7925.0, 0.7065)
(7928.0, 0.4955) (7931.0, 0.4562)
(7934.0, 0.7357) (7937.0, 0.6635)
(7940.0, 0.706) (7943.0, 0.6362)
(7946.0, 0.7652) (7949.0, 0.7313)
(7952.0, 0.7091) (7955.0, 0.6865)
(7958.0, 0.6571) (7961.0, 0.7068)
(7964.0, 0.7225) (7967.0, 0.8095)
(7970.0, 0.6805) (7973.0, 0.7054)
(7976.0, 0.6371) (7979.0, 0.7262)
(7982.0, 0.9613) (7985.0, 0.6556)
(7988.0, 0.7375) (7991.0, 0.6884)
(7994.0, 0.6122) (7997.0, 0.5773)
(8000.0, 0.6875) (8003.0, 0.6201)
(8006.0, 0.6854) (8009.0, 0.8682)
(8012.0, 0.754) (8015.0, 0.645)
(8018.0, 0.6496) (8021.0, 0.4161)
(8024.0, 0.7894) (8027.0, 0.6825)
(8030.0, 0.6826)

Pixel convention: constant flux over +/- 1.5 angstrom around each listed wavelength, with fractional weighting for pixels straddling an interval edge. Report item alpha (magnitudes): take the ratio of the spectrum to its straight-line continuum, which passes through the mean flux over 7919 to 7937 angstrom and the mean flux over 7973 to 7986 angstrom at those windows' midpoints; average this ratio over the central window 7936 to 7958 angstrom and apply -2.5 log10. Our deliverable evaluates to -0.04 mag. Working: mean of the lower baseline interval 0.631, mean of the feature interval 0.698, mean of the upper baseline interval 0.744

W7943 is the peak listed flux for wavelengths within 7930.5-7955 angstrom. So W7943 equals 0.7652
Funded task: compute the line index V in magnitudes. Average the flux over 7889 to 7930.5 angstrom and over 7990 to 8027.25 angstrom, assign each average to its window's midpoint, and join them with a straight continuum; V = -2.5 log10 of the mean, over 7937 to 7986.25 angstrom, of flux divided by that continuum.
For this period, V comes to -0.14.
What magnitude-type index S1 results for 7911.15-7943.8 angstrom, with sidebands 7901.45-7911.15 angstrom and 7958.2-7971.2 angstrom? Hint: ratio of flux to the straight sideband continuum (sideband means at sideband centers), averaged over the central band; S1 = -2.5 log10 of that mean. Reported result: 0.18 mag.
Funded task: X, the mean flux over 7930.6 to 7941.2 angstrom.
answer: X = 0.658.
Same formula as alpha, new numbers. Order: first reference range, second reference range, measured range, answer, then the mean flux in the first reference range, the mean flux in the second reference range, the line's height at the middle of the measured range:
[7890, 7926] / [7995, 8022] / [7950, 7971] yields -0.14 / 0.592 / 0.66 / 0.628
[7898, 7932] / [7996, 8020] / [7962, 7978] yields -0.13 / 0.564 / 0.683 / 0.634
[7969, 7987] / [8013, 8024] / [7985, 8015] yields -0.04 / 0.729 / 0.608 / 0.664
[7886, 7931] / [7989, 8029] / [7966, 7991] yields -0.14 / 0.592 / 0.668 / 0.645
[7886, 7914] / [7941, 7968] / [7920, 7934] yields 0.09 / 0.622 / 0.712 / 0.667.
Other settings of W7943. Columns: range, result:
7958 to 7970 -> 0.8095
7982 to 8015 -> 0.9613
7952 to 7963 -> 0.7091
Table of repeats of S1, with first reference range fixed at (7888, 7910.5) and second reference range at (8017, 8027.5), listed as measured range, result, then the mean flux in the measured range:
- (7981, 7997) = -0.13 mag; 0.709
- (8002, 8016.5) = -0.14 mag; 0.718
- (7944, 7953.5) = -0.15 mag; 0.73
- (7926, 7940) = 0.05 mag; 0.605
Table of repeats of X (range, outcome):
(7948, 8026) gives 0.697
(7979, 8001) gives 0.705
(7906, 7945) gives 0.595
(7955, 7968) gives 0.716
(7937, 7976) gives 0.705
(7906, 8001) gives 0.662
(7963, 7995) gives 0.723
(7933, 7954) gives 0.706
